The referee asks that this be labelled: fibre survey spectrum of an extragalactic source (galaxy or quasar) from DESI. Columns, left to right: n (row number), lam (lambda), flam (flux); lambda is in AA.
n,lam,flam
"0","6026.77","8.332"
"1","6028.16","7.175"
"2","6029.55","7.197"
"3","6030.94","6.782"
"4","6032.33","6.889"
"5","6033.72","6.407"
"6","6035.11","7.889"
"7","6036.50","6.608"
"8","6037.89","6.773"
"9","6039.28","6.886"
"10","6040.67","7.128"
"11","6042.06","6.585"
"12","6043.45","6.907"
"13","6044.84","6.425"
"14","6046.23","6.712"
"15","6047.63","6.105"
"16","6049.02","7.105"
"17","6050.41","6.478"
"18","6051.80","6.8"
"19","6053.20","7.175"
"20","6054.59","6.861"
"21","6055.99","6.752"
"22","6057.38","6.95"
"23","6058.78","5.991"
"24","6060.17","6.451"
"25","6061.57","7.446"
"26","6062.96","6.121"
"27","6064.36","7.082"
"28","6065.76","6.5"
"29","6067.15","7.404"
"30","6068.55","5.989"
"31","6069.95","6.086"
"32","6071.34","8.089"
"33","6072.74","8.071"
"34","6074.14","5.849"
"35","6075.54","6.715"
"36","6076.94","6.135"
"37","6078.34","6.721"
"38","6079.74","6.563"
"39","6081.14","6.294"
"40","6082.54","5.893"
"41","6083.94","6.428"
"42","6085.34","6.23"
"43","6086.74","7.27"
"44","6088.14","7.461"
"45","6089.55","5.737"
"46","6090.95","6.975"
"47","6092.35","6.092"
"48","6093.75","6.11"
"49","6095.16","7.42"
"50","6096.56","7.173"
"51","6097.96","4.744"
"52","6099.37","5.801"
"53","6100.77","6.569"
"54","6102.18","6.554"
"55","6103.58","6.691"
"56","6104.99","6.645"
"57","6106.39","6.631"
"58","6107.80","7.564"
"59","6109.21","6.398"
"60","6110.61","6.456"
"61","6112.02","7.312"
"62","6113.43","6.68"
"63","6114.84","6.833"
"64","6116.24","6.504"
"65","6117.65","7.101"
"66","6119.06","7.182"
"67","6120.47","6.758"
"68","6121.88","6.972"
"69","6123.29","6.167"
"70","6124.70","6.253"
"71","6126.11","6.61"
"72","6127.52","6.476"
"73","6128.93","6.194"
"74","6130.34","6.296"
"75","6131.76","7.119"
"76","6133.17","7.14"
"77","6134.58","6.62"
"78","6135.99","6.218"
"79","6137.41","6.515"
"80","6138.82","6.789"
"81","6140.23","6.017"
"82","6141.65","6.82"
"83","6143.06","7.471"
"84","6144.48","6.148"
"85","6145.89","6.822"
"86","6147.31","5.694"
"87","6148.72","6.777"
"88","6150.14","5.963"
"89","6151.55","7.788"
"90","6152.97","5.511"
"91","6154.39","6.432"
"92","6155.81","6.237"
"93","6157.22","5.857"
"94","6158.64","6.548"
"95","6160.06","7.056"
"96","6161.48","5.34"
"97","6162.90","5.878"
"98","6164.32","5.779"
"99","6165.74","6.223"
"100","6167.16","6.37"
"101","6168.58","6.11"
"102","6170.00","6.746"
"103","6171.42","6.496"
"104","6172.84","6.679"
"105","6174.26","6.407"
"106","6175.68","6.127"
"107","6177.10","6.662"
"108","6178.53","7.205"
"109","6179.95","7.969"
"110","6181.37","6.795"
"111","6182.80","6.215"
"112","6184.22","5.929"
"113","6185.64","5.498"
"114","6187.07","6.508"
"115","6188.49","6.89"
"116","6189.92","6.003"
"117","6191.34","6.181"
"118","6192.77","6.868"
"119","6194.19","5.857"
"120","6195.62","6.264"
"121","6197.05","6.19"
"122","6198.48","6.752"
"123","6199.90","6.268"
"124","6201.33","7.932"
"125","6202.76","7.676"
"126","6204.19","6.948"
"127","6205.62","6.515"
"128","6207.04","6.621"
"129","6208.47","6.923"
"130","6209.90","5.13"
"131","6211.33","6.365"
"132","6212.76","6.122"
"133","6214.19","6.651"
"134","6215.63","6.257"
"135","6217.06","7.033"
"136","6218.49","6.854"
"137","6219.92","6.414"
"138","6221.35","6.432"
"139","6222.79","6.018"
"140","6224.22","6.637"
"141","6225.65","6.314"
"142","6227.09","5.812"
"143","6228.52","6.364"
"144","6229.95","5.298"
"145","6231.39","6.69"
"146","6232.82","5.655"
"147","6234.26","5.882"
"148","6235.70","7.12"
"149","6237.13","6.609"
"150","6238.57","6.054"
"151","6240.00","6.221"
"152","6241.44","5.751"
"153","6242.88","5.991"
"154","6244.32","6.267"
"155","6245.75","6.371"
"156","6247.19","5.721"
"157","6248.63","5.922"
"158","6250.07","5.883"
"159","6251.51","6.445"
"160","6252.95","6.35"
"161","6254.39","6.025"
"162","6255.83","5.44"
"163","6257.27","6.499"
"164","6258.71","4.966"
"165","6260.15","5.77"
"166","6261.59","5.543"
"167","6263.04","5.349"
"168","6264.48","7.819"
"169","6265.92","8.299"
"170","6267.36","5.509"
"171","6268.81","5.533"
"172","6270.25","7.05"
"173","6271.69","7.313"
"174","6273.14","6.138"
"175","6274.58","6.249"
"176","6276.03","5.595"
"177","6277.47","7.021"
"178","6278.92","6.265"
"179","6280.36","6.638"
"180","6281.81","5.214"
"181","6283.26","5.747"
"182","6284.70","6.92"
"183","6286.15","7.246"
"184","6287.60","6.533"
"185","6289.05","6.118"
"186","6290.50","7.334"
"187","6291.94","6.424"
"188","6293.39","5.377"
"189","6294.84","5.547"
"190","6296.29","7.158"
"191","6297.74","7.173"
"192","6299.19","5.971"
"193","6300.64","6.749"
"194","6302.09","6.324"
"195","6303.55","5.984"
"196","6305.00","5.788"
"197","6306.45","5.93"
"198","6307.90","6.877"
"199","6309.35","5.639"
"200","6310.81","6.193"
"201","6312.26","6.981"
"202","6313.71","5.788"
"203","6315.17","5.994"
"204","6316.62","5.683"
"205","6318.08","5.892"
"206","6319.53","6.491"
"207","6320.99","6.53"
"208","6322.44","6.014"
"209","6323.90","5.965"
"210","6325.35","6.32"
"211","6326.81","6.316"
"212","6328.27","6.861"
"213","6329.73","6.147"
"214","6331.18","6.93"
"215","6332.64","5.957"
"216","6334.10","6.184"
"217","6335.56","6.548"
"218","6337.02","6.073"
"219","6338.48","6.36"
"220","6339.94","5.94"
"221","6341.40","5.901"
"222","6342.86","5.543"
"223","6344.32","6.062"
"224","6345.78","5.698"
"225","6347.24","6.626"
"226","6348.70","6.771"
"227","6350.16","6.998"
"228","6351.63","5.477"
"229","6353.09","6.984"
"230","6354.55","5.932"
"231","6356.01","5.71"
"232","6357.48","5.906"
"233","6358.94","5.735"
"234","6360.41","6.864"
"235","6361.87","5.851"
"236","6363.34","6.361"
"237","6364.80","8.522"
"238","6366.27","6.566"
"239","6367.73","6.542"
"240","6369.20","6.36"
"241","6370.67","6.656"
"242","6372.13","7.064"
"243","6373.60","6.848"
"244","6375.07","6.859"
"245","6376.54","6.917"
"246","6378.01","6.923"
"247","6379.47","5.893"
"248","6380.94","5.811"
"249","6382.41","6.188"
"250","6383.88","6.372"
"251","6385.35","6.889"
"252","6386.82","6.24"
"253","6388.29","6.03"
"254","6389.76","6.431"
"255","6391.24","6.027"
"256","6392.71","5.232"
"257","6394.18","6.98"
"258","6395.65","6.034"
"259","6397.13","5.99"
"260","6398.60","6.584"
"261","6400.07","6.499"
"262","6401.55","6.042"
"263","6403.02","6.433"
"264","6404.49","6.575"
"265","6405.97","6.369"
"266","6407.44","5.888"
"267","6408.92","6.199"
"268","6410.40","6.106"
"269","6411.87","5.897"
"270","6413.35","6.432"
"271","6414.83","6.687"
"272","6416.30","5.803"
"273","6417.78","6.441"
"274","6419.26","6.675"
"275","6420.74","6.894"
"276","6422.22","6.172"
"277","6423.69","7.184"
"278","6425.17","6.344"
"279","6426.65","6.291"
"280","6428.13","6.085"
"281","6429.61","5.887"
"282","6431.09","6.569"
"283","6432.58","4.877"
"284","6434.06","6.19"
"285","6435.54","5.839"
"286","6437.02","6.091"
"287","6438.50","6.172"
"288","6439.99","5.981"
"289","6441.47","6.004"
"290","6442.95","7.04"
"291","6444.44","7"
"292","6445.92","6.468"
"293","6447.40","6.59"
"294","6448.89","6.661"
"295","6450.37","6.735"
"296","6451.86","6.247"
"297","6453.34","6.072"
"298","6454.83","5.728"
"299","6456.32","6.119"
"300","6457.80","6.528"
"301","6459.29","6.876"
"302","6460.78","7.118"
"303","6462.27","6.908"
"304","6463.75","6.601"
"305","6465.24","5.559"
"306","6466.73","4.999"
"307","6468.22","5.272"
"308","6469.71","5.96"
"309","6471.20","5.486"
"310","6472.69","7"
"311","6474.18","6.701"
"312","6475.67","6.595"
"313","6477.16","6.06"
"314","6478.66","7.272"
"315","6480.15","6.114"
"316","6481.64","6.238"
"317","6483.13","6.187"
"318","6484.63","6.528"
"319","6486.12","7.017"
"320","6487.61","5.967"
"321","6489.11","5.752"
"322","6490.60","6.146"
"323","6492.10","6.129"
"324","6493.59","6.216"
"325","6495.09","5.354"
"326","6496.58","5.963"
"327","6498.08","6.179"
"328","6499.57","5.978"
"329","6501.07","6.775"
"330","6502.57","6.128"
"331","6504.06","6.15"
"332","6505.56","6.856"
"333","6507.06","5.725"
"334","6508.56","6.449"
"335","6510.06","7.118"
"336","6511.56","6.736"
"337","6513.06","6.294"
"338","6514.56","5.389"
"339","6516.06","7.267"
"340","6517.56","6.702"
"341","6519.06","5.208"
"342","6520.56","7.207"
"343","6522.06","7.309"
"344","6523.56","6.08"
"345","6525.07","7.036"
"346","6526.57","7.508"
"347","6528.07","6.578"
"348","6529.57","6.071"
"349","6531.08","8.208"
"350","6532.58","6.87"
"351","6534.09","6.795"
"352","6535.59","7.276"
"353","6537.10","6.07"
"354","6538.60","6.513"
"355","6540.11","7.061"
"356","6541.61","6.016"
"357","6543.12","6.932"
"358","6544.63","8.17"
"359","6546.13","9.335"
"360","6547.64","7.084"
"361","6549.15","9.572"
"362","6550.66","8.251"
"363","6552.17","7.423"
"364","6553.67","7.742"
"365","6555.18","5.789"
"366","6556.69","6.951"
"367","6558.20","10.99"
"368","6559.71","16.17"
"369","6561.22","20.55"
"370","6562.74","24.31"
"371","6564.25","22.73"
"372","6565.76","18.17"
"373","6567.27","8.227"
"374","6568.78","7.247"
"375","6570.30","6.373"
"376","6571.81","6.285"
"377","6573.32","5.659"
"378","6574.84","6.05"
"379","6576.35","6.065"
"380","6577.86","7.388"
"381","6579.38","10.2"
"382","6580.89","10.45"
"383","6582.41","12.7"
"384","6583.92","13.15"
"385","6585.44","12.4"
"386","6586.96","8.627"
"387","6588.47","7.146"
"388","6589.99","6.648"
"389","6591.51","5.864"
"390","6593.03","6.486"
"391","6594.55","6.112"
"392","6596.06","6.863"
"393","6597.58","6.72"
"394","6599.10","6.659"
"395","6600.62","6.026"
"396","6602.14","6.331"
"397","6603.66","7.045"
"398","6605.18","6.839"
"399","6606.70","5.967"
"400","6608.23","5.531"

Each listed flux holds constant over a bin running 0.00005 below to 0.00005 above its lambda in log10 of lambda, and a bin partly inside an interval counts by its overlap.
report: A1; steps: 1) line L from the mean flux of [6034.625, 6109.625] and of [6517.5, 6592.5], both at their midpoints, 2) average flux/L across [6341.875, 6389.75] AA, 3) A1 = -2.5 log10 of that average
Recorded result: 0.25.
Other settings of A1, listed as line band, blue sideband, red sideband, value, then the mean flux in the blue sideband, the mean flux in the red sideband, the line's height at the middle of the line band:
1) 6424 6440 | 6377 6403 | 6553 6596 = 0.18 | 6.26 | 10.2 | 7.15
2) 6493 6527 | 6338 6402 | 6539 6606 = 0.28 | 6.35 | 9.14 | 8.28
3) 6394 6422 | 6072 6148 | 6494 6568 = 0.23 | 6.59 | 8.31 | 7.81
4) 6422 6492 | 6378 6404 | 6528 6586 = 0.20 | 6.24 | 9.51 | 7.54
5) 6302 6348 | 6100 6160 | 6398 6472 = 0.04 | 6.61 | 6.26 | 6.39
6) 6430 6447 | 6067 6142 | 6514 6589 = 0.32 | 6.61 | 8.93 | 8.34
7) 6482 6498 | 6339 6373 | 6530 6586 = 0.36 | 6.35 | 9.63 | 8.52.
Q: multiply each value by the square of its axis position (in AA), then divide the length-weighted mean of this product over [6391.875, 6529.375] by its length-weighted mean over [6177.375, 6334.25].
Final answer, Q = 1.1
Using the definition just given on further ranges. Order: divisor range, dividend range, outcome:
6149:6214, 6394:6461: 1.06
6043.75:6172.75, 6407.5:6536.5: 1.09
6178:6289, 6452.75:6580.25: 1.30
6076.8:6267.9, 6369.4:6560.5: 1.13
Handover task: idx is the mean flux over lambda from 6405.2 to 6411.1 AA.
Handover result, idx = 6.13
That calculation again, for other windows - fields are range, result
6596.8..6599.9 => 6.68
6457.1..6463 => 6.85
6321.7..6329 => 6.3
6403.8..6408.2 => 6.27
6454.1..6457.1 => 5.94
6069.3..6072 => 7.11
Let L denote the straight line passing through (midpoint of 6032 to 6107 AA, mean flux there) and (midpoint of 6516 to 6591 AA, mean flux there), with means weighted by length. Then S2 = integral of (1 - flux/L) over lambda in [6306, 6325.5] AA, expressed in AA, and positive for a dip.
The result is 4.1 AA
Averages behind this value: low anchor 6.65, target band 6.16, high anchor 8.94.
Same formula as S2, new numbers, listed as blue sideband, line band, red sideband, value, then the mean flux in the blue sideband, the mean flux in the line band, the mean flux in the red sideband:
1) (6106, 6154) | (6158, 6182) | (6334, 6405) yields 0.4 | 6.64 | 6.49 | 6.35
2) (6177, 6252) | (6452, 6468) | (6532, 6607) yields 3.7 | 6.39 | 6.22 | 8.87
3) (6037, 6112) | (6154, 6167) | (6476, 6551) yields 1.0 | 6.65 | 6.15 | 6.67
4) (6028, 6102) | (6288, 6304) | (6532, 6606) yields 2.7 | 6.67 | 6.39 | 8.91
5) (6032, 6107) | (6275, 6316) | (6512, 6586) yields 7.5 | 6.65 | 6.3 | 8.88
